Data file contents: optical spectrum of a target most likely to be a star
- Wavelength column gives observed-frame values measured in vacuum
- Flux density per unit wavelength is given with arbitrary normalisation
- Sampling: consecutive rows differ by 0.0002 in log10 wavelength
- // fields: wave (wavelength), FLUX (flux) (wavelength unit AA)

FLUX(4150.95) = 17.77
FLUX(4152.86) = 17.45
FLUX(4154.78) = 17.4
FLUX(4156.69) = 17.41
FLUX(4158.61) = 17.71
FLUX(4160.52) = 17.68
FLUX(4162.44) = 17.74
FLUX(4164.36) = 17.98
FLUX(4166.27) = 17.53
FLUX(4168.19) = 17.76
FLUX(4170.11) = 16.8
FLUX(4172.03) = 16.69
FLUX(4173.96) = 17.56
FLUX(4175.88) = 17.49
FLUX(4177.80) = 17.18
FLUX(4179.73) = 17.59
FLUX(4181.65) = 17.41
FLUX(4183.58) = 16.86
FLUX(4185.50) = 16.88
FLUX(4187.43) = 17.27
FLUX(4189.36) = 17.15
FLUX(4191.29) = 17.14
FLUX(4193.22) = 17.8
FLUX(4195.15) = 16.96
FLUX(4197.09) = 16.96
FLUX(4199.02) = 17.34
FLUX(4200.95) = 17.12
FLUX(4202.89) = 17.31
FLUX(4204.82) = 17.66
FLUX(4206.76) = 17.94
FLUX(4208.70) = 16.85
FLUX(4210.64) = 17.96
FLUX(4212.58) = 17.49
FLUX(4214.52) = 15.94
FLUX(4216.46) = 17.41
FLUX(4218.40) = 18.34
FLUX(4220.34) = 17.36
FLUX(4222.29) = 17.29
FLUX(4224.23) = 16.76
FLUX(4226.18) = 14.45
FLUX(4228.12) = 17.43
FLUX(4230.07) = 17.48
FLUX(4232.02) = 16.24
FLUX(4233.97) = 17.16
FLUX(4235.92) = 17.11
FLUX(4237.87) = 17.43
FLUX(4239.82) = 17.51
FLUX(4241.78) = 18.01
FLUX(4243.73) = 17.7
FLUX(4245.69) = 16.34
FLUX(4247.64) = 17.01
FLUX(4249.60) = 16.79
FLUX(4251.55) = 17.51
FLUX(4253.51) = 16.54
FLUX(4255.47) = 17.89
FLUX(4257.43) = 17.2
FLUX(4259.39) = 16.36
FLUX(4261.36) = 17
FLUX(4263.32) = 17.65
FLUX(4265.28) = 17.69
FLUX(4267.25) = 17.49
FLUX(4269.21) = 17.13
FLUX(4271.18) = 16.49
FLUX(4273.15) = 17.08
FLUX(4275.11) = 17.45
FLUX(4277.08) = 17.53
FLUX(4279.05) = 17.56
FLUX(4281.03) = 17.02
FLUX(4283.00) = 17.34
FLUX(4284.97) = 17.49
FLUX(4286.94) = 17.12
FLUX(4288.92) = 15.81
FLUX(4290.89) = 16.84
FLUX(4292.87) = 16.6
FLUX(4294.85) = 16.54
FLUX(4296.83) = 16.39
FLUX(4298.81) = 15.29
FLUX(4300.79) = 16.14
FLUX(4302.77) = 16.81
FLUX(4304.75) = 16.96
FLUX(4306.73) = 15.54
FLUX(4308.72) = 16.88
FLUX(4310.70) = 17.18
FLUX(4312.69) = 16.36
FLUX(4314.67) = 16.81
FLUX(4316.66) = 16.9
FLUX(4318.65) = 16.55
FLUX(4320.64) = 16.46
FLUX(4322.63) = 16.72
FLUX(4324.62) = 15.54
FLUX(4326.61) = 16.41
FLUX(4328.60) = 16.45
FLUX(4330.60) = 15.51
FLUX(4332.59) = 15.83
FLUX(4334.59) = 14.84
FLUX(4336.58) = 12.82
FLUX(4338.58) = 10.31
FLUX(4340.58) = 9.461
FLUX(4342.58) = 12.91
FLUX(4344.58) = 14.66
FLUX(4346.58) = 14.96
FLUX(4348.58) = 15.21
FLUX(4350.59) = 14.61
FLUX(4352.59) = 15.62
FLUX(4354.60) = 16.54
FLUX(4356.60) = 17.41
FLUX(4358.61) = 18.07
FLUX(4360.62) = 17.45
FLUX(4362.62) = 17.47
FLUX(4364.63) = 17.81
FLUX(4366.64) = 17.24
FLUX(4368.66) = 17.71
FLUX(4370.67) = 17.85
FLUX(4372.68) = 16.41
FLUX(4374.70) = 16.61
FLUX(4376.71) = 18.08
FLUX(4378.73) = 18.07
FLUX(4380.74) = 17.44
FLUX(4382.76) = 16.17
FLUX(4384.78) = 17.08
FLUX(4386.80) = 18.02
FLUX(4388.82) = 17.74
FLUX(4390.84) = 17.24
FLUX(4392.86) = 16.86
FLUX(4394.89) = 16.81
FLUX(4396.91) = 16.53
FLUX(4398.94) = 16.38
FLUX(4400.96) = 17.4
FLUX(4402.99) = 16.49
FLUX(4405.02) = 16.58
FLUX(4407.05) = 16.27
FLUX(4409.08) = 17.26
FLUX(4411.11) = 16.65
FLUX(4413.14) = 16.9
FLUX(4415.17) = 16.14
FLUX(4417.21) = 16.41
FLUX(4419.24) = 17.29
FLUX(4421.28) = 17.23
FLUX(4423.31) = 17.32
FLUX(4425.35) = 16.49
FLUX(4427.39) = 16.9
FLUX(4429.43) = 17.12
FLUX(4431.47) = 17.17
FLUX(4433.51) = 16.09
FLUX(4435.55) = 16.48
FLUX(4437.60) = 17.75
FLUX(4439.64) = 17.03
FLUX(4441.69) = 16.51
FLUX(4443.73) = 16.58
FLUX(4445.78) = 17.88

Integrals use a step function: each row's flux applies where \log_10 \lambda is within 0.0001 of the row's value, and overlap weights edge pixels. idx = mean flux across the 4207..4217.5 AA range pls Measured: 17.2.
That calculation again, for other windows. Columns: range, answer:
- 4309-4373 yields 15.8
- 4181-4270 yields 17.2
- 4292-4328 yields 16.4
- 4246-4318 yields 16.9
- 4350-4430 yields 17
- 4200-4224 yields 17.4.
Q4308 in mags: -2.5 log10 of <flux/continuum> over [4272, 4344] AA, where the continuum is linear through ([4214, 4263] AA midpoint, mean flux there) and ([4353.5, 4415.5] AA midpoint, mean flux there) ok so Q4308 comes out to 0.074 mag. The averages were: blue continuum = 17.1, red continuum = 17.1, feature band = 16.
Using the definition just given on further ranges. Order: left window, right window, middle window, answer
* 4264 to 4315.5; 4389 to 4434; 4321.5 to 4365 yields 0.11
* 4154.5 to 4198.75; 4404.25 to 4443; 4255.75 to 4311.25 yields 0.01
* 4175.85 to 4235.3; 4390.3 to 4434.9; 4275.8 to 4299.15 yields 0.01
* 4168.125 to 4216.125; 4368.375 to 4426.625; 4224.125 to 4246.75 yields 0.01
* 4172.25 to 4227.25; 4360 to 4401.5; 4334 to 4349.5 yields 0.30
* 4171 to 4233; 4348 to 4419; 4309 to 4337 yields 0.06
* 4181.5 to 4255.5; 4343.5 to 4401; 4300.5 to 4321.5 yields 0.02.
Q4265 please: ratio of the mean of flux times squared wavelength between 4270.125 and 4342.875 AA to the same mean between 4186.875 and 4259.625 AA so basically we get 0.97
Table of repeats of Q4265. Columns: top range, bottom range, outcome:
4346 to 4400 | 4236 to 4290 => 1.04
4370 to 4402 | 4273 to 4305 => 1.07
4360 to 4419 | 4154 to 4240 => 1.08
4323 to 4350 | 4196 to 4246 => 0.88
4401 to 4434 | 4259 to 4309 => 1.06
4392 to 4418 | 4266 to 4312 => 1.05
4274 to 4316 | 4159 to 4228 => 1.02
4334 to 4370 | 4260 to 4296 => 0.93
